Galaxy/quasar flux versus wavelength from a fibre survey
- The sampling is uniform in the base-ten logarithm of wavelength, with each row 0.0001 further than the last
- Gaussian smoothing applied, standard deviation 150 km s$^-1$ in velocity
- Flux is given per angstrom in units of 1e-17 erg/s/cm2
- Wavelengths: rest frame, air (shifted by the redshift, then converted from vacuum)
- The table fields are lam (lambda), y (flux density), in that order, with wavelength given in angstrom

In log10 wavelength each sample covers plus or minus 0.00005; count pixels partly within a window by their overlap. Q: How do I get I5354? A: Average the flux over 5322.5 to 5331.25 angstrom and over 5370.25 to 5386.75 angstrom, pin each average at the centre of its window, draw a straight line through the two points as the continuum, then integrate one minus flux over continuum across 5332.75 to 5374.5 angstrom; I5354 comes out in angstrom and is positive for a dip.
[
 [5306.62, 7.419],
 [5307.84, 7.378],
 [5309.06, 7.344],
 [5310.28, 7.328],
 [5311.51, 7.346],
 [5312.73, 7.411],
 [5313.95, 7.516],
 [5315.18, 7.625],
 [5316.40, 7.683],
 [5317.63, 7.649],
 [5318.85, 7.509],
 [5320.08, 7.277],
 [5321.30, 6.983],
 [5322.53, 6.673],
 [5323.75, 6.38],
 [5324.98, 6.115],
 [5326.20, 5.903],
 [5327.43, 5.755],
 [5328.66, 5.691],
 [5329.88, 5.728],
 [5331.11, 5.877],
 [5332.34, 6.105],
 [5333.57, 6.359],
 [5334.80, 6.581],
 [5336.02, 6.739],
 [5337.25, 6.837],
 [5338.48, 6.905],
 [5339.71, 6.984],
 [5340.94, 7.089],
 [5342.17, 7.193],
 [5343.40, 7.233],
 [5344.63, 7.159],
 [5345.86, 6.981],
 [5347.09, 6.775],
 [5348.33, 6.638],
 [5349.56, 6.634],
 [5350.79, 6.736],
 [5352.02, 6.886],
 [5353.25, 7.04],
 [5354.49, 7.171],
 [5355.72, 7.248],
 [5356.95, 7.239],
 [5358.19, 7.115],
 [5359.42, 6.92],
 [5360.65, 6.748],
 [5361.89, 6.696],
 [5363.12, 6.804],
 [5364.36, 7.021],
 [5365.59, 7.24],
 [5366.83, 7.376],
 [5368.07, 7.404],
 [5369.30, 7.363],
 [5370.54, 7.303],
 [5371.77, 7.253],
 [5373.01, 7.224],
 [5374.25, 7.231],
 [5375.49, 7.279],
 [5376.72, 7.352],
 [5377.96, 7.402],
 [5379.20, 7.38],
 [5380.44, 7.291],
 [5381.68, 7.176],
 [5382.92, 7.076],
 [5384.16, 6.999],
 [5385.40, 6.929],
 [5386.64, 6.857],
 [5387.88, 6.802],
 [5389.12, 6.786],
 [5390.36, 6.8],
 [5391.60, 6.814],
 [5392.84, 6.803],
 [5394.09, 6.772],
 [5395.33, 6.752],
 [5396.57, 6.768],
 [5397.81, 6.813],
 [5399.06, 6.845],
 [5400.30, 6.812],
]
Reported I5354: -2.4 angstrom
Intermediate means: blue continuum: 5.98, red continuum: 7.2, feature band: 7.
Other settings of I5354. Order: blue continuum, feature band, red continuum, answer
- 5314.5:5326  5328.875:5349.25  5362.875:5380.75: 1.3 angstrom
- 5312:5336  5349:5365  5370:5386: 0.2 angstrom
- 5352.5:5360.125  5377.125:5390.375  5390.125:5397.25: -0.4 angstrom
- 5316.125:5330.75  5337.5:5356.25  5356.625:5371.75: -0.3 angstrom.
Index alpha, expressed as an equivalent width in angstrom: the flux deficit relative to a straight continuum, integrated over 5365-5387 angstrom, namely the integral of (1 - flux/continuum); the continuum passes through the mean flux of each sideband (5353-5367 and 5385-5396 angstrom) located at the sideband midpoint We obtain -1.0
